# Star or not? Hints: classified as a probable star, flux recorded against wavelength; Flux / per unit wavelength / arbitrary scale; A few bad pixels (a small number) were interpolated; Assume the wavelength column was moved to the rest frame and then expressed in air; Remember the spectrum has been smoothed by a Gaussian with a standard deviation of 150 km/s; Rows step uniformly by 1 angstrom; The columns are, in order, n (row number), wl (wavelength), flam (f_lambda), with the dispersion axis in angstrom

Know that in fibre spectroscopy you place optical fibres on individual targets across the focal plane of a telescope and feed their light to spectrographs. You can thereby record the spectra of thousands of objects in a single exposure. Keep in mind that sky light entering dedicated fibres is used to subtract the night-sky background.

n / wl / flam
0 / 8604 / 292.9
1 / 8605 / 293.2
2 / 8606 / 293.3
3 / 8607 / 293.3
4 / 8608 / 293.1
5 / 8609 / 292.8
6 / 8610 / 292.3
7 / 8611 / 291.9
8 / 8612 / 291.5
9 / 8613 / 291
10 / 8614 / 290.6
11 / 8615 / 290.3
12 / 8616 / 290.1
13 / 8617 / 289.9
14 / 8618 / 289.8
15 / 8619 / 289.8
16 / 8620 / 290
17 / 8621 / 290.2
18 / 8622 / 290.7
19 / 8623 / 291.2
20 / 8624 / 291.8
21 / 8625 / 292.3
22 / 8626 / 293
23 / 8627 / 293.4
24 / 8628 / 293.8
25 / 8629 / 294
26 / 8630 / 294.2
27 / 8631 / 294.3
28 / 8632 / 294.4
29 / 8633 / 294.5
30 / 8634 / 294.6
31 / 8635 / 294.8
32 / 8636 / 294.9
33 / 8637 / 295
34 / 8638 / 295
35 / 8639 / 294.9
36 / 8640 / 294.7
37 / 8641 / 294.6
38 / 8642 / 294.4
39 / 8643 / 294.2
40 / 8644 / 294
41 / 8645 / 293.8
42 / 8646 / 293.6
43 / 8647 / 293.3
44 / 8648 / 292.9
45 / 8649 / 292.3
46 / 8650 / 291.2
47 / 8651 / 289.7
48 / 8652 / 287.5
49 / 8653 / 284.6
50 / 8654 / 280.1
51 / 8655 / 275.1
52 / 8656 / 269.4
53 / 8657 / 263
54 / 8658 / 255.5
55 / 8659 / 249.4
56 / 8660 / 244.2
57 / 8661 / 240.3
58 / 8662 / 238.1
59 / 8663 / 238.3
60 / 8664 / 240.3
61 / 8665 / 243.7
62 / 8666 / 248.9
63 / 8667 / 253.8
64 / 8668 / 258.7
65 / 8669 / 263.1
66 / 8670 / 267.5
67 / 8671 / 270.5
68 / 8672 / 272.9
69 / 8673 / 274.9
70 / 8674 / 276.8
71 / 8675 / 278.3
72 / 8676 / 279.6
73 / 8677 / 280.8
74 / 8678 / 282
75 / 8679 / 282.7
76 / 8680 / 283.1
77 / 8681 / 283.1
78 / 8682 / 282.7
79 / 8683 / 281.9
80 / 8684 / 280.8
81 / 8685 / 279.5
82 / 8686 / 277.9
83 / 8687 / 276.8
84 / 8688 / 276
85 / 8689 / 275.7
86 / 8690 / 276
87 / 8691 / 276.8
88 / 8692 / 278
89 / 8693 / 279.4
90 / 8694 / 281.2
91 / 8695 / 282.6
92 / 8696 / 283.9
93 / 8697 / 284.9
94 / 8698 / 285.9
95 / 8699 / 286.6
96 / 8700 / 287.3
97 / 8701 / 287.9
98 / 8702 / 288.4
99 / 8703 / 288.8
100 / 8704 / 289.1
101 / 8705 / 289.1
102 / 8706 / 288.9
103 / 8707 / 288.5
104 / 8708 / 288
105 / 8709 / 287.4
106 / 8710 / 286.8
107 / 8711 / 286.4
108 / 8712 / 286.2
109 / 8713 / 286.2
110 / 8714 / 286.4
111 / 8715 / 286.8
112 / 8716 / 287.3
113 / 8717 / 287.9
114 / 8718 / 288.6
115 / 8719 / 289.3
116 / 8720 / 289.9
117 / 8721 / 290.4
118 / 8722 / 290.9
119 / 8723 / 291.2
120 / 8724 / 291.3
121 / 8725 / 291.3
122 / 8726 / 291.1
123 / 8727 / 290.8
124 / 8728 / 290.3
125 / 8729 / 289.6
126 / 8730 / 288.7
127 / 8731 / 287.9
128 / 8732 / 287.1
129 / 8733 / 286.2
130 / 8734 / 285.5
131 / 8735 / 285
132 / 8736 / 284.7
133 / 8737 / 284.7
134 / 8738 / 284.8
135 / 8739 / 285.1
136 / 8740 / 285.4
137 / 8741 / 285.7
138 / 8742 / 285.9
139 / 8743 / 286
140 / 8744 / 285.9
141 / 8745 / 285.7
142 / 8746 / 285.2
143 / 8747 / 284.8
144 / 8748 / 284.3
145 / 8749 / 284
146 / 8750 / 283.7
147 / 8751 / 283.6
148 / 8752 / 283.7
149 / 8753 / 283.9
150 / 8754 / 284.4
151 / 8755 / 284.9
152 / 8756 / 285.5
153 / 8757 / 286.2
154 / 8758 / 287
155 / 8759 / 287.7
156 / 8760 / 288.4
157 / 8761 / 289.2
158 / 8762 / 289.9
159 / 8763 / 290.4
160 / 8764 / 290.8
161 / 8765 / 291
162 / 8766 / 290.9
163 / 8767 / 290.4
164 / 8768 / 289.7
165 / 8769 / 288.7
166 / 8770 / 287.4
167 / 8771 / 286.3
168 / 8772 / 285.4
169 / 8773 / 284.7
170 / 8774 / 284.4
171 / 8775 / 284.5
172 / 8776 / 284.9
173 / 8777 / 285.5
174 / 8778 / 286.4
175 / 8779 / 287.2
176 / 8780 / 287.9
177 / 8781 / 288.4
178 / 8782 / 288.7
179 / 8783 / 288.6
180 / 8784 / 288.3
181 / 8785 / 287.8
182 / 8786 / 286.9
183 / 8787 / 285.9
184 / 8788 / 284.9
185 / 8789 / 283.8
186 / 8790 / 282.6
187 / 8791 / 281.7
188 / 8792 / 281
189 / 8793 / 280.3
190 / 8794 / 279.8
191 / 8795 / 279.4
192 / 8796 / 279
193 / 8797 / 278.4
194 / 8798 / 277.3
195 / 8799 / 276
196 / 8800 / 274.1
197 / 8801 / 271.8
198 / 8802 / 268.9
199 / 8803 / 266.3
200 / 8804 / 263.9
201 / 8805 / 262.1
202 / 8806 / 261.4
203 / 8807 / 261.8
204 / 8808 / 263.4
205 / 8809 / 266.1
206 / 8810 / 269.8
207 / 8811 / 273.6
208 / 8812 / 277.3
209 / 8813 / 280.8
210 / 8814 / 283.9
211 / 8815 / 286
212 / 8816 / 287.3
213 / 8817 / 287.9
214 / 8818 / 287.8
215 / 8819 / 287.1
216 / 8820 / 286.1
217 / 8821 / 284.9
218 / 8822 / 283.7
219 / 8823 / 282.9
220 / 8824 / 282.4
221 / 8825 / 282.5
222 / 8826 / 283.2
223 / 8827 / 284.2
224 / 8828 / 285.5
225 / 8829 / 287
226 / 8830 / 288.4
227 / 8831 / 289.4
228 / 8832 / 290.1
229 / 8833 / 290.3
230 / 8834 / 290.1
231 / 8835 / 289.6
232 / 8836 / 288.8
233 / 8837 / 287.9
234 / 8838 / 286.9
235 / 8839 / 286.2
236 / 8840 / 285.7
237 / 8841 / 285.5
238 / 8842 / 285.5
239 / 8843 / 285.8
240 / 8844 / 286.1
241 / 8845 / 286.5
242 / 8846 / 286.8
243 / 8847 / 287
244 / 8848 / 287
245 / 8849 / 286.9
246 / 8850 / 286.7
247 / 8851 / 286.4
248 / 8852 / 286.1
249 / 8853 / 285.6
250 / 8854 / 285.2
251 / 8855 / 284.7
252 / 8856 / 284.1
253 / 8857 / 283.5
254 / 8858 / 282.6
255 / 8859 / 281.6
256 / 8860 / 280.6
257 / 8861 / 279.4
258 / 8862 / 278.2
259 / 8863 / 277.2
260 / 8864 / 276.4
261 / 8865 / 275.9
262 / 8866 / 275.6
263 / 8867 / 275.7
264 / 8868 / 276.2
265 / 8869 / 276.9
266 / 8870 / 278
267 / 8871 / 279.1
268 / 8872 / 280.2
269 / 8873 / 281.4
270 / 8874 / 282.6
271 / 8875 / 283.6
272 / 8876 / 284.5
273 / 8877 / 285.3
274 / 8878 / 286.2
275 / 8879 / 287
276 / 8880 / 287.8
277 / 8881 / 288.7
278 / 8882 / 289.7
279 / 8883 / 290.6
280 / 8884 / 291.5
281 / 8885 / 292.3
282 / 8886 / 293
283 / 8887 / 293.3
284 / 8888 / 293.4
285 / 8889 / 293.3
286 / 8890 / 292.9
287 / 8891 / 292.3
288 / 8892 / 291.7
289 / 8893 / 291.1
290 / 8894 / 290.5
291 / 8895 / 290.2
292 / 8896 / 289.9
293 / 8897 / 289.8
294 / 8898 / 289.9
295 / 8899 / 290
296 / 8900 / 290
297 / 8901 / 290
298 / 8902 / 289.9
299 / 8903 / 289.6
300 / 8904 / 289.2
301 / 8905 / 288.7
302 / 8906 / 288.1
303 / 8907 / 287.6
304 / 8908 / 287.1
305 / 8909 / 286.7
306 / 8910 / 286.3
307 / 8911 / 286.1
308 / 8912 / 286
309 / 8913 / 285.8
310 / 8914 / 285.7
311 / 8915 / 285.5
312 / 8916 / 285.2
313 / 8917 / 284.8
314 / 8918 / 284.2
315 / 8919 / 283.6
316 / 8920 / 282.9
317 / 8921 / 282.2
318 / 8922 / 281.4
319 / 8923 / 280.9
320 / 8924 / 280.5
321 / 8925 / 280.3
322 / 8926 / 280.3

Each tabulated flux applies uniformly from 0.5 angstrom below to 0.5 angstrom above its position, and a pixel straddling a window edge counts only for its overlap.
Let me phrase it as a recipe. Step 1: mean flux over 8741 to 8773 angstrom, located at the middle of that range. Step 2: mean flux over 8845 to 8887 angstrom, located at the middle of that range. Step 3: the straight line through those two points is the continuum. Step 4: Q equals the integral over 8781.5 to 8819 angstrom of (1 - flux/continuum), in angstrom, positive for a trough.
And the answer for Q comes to 1.0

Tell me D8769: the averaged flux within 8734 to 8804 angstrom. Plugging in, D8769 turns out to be 284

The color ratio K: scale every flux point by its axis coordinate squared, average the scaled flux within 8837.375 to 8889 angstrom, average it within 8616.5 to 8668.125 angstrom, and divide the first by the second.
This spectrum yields 1.1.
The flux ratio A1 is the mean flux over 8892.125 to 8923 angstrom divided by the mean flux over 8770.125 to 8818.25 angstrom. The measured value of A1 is 1.03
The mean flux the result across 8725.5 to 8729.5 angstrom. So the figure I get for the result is 290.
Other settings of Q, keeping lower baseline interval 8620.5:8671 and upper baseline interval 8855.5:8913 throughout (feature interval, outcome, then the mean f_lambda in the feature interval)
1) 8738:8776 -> -0.5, 286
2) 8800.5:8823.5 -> 0.7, 276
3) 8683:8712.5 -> -0.3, 284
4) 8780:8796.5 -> 0.0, 284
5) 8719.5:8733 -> -0.4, 290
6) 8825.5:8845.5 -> -0.2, 287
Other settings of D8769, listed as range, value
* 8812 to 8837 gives 286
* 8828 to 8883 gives 284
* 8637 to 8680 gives 274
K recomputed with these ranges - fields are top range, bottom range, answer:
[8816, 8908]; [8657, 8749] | 1.06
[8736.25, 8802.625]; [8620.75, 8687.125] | 1.05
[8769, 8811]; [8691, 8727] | 0.99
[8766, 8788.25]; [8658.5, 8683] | 1.11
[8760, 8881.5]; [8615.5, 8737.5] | 1.03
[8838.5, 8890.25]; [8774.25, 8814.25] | 1.04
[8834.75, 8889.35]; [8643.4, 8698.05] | 1.09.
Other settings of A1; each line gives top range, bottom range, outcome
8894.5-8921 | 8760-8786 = 1.00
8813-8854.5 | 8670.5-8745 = 1.01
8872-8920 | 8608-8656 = 0.99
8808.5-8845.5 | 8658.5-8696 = 1.06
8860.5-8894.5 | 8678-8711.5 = 1.01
